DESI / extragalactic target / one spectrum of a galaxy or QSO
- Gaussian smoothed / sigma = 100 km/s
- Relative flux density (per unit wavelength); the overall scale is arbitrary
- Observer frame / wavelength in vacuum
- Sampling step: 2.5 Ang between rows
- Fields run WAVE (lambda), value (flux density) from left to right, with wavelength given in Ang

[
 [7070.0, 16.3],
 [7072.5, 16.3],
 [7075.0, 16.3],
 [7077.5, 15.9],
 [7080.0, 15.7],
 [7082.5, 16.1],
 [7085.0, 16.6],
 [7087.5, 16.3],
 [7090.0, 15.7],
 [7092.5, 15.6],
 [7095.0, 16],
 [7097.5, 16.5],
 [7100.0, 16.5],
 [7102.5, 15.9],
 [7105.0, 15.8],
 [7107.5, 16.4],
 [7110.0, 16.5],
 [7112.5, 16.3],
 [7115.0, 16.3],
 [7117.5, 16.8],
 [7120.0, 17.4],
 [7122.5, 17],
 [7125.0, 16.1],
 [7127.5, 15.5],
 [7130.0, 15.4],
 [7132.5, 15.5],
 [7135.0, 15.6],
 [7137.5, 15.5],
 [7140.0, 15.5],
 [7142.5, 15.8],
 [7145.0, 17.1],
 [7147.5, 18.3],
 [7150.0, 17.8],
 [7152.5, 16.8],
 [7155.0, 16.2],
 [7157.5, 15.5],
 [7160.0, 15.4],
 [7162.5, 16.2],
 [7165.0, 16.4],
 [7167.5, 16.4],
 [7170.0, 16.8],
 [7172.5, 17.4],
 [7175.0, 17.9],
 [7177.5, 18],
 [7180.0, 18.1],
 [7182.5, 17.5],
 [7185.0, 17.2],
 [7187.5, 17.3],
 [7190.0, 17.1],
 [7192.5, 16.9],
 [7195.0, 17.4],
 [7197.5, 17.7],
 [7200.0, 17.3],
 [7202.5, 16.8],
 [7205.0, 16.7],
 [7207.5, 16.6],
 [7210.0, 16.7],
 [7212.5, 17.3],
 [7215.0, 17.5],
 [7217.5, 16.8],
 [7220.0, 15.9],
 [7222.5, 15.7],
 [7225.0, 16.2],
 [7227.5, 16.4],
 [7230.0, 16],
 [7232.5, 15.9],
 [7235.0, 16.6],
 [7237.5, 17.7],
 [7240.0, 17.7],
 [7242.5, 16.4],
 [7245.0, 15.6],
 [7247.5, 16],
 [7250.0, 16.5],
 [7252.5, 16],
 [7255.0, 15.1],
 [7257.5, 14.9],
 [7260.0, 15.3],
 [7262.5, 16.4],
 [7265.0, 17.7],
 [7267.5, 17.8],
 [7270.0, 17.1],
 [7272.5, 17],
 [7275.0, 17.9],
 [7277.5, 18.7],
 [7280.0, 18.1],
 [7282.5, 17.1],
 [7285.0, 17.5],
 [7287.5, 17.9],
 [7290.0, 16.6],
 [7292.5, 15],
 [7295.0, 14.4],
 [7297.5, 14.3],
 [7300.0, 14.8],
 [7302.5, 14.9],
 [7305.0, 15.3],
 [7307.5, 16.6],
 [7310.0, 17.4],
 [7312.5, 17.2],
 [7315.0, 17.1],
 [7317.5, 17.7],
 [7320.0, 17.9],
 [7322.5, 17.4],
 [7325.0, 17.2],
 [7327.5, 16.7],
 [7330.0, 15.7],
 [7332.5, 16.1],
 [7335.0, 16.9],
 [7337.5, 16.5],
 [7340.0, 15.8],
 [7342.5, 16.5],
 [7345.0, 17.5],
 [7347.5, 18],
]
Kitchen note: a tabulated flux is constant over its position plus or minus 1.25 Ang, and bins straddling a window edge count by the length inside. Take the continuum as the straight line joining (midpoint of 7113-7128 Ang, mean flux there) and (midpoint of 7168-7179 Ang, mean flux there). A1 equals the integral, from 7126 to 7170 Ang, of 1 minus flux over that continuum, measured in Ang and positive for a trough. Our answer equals 2.17 Ang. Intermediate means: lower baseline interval 16.6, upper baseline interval 17.5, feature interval 16.2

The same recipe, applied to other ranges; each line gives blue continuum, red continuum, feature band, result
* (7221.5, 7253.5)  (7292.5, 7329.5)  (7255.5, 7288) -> -1.6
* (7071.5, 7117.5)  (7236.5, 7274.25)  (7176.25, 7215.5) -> -2.1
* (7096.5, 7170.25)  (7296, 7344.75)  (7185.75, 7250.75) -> -1.5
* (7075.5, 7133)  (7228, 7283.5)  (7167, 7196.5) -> -1.6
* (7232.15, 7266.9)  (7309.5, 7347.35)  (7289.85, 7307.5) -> 1.7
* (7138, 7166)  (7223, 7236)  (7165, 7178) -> -0.6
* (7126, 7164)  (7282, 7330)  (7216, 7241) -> -0.3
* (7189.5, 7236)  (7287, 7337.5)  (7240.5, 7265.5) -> 0.9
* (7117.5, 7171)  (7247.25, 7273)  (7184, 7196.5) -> -0.7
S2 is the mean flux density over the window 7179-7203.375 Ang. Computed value 17.3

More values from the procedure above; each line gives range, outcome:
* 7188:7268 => 16.6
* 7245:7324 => 16.6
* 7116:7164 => 16.3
